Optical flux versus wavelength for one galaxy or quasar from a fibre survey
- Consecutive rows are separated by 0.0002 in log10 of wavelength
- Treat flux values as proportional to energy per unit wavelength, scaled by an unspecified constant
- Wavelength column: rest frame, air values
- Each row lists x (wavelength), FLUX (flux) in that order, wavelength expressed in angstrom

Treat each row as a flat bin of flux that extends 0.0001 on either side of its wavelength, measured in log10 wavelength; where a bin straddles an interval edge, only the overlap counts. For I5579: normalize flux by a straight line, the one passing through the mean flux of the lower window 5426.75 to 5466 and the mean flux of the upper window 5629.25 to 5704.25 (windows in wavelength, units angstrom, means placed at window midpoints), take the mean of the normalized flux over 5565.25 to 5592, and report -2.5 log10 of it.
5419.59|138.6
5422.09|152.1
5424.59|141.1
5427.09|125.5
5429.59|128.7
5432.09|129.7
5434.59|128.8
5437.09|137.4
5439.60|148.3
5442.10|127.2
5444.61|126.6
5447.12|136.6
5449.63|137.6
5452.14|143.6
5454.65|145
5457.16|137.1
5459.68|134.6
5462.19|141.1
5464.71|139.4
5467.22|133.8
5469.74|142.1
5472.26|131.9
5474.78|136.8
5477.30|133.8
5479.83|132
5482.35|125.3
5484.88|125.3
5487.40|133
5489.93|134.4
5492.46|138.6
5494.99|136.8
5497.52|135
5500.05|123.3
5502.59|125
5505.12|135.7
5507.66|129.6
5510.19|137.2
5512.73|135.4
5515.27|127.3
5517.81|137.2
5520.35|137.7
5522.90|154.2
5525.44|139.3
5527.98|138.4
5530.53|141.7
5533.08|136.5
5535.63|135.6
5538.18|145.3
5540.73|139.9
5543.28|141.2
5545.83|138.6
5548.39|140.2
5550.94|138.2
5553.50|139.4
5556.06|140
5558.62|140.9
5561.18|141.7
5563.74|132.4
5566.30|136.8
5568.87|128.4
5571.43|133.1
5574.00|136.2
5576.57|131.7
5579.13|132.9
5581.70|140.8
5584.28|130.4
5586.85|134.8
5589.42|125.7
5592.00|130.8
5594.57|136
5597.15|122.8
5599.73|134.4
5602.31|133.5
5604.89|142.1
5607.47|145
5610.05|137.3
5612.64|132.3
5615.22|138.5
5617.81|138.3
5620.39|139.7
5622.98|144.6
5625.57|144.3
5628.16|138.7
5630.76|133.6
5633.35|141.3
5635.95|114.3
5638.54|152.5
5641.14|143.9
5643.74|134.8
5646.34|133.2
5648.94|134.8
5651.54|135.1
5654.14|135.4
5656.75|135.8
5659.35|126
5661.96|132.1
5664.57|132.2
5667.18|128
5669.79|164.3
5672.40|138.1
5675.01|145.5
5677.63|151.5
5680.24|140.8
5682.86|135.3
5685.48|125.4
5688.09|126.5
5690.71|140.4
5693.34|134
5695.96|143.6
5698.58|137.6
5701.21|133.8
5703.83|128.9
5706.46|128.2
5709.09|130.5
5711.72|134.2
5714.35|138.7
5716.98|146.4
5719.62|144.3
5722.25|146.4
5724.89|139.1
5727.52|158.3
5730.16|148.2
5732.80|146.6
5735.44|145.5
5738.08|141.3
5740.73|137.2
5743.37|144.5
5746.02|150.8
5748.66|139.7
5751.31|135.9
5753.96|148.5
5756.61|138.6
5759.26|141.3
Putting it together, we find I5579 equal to 0.03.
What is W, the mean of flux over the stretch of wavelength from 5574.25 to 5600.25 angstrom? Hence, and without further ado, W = 132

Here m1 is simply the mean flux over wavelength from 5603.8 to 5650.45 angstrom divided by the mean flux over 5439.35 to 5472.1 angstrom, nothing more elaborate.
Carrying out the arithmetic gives 1.01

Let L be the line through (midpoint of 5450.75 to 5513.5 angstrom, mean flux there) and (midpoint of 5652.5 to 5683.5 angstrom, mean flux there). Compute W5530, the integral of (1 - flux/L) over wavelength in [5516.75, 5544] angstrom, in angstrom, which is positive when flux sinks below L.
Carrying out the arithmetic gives -1.0 angstrom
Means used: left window 135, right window 139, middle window 141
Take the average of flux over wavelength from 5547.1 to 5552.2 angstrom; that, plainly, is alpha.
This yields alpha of 139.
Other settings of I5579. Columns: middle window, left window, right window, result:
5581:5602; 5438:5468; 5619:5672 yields 0.05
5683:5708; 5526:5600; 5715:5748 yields 0.08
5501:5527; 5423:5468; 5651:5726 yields 0.00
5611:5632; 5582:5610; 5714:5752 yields -0.02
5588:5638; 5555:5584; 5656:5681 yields 0.01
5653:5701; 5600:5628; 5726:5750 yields 0.04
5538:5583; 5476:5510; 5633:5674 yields -0.03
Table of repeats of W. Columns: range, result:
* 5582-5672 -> 136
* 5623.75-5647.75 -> 138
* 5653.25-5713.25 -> 136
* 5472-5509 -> 132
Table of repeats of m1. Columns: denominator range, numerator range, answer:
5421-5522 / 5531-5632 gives 1.02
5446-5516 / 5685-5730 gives 1.03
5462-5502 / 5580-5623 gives 1.01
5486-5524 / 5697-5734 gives 1.04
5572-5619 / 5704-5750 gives 1.06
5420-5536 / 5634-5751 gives 1.02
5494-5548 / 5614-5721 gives 1.00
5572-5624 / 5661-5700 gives 1.02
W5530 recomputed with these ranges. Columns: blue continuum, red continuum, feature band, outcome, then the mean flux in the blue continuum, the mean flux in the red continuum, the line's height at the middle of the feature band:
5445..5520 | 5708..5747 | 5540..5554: -0.3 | 135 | 143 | 137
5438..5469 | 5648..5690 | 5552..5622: 0.8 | 138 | 137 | 137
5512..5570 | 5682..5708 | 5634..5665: 0.1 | 139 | 133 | 135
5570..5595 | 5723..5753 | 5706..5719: 0.5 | 133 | 144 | 143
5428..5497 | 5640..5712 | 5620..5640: -0.4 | 135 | 136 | 136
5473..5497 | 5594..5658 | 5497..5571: -1.5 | 133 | 137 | 134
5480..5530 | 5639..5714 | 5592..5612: 0.0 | 134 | 136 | 135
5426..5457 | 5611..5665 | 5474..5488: 0.4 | 135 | 136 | 135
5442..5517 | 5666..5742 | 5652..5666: 0.6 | 134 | 140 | 139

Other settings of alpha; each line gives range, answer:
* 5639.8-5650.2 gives 137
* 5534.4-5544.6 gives 141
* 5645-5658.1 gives 135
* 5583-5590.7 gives 130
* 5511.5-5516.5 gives 131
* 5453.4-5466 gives 139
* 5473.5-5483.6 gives 132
